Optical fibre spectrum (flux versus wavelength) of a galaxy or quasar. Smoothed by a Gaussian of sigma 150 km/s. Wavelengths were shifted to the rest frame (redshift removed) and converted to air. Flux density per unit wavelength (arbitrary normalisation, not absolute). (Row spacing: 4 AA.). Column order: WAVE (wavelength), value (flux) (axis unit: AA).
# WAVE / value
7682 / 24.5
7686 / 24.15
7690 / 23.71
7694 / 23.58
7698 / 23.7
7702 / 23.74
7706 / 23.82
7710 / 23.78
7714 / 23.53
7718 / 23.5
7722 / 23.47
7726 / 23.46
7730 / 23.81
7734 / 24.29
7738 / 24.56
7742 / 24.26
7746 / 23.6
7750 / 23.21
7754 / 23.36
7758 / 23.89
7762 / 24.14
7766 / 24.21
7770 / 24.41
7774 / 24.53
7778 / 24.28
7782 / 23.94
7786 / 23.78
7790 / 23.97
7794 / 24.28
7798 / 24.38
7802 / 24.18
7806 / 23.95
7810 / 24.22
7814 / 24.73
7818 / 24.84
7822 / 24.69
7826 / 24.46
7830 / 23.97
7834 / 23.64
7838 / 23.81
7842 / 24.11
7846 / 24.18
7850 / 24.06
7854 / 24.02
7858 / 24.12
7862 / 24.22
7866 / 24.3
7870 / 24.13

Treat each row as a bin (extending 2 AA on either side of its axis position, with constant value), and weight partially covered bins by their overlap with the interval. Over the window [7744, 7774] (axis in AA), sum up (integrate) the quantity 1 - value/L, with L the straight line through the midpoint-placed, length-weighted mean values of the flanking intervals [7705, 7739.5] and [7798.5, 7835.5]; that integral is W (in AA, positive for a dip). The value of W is 0.1 AA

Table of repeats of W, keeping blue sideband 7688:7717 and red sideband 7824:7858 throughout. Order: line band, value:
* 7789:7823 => -0.6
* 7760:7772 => -0.2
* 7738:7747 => -0.1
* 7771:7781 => -0.2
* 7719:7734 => 0.0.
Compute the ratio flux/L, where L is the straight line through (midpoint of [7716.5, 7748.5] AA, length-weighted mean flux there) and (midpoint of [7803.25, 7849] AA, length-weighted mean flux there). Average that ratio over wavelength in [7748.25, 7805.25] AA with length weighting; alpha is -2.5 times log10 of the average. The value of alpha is 0.000 mag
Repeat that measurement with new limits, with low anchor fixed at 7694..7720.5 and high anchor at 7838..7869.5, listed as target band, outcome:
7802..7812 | -0.01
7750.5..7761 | 0.01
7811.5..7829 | -0.03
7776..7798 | -0.01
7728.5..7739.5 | -0.02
